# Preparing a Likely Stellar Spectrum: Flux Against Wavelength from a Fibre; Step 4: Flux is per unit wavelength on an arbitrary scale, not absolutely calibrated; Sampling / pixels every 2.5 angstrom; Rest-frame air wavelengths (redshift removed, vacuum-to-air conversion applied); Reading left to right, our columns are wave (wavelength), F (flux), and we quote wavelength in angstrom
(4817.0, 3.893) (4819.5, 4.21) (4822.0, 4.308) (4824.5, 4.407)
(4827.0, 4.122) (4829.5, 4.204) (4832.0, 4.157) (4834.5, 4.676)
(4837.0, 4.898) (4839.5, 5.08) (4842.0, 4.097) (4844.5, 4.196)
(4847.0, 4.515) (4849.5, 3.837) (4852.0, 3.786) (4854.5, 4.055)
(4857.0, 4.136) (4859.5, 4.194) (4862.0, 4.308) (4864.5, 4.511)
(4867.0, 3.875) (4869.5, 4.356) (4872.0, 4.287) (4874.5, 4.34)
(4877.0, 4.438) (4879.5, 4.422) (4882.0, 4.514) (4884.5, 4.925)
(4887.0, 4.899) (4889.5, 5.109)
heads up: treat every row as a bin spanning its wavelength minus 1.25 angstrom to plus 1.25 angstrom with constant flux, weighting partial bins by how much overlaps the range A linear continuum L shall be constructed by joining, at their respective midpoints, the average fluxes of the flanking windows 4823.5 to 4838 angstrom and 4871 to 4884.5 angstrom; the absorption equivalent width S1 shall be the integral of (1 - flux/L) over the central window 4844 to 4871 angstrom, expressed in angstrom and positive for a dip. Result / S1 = 1.6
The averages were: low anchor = 4.4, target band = 4.16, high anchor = 4.45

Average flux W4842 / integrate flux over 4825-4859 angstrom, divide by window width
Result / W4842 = 4.29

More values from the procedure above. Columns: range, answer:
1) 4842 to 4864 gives 4.14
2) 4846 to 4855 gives 4.03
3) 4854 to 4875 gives 4.23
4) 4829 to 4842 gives 4.58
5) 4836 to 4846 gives 4.56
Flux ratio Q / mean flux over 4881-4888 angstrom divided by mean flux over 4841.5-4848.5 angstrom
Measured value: 1.1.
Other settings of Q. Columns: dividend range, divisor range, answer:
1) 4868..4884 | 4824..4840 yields 0.98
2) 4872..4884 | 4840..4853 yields 1.07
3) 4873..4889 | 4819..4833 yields 1.09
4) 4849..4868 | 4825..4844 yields 0.92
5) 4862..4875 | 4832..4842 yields 0.91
